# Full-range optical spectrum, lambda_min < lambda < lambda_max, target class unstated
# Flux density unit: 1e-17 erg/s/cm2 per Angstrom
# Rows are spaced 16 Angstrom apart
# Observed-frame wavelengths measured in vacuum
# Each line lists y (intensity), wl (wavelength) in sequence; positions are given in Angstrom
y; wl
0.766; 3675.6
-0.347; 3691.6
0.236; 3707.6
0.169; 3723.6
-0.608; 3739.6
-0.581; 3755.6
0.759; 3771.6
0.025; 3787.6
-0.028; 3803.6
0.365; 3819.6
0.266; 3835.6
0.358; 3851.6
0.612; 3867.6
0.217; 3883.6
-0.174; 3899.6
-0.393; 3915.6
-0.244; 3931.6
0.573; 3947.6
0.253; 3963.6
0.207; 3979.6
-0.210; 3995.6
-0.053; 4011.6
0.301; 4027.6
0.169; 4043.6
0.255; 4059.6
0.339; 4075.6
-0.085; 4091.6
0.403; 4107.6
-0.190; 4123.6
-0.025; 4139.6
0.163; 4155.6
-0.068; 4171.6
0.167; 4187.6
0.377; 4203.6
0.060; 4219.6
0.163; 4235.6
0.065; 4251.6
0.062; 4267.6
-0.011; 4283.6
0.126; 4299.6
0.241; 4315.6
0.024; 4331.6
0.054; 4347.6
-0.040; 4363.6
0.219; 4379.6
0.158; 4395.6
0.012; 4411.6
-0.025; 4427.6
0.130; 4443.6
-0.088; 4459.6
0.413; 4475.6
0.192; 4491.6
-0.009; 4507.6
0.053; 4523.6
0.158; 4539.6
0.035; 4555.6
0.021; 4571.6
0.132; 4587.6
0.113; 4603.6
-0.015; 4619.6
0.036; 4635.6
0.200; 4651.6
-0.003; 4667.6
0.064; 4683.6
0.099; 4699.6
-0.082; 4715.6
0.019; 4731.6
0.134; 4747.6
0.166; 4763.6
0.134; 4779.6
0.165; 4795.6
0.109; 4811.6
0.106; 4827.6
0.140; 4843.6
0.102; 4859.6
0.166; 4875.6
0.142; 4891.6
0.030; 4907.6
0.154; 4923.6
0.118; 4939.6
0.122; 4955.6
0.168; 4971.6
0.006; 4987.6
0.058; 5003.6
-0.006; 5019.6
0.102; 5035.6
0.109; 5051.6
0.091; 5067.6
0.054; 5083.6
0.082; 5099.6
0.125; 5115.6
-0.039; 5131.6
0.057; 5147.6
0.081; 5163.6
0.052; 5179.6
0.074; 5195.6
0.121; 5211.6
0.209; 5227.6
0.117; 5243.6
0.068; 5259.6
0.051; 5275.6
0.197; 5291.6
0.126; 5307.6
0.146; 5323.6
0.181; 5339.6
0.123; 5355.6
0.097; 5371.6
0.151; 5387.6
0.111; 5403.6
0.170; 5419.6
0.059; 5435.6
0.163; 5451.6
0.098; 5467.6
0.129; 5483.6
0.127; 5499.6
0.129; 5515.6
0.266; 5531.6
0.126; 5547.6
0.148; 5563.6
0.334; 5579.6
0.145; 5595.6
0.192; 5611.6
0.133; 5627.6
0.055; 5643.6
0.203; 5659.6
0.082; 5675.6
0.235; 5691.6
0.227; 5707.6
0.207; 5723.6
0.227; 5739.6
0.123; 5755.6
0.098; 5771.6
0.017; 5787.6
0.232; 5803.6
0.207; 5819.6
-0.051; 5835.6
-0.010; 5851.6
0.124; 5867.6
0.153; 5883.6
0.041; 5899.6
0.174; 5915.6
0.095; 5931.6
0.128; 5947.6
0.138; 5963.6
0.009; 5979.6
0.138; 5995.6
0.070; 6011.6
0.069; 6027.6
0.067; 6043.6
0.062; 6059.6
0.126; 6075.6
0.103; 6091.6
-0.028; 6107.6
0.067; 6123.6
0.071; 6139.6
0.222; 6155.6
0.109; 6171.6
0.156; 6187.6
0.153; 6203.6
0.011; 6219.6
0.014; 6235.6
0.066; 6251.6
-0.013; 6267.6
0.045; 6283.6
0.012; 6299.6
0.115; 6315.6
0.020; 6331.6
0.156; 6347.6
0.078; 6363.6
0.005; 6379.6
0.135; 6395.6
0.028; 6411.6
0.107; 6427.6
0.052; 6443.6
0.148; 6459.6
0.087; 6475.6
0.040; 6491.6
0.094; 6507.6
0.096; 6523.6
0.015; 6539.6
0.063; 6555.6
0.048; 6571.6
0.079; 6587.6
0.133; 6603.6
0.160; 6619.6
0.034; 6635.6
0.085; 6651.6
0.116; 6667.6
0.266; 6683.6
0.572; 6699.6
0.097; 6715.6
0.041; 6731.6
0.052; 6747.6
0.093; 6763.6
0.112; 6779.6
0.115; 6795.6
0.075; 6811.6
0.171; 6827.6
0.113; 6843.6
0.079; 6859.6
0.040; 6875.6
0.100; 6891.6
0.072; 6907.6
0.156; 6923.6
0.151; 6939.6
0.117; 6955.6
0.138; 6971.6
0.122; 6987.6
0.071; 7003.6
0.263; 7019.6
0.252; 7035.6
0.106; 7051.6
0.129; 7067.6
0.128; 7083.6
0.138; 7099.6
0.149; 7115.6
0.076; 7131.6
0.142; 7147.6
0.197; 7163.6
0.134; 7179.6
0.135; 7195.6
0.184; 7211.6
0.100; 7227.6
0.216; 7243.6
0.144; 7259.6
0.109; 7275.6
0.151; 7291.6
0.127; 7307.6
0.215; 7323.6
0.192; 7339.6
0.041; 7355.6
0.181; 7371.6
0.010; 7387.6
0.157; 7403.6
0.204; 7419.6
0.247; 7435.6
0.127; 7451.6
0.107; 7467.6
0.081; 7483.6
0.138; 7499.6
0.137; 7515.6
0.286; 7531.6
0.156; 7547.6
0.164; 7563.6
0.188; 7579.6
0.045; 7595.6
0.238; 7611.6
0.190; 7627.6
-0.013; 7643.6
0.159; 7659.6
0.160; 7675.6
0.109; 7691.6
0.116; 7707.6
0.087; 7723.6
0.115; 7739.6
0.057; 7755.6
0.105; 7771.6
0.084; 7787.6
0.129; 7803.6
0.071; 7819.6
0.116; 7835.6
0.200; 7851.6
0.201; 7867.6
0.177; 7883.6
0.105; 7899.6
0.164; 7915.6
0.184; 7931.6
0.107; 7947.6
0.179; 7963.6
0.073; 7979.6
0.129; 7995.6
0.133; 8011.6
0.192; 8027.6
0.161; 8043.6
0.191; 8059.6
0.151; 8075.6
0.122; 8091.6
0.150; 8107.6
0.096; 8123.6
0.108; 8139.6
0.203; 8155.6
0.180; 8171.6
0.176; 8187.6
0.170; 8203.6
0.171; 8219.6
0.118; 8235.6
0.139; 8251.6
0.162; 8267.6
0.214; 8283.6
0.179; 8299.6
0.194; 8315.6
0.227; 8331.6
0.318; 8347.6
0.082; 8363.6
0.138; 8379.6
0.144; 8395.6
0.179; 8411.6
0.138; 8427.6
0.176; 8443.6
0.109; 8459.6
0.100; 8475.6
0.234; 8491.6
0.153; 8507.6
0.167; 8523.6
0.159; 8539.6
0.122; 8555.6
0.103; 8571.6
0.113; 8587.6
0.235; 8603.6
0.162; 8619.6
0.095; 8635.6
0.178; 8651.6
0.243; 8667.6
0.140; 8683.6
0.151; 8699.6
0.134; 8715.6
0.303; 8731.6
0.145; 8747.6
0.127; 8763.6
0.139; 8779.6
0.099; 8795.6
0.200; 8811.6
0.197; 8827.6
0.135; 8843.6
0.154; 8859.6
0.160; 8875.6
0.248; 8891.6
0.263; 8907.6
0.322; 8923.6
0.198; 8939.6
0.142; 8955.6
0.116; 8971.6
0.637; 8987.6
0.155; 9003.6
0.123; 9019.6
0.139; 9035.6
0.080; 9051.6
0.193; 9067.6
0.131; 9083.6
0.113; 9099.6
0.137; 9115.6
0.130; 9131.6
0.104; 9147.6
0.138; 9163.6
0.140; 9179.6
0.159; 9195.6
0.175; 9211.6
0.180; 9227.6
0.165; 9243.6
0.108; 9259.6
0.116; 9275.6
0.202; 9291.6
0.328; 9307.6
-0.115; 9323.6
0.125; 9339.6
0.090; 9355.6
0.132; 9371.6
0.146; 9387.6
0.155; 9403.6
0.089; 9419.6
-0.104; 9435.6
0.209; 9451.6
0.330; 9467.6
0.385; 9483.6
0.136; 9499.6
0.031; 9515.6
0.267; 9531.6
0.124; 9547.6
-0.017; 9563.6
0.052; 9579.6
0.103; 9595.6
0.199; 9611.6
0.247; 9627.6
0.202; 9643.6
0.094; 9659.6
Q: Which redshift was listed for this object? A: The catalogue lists 0.795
